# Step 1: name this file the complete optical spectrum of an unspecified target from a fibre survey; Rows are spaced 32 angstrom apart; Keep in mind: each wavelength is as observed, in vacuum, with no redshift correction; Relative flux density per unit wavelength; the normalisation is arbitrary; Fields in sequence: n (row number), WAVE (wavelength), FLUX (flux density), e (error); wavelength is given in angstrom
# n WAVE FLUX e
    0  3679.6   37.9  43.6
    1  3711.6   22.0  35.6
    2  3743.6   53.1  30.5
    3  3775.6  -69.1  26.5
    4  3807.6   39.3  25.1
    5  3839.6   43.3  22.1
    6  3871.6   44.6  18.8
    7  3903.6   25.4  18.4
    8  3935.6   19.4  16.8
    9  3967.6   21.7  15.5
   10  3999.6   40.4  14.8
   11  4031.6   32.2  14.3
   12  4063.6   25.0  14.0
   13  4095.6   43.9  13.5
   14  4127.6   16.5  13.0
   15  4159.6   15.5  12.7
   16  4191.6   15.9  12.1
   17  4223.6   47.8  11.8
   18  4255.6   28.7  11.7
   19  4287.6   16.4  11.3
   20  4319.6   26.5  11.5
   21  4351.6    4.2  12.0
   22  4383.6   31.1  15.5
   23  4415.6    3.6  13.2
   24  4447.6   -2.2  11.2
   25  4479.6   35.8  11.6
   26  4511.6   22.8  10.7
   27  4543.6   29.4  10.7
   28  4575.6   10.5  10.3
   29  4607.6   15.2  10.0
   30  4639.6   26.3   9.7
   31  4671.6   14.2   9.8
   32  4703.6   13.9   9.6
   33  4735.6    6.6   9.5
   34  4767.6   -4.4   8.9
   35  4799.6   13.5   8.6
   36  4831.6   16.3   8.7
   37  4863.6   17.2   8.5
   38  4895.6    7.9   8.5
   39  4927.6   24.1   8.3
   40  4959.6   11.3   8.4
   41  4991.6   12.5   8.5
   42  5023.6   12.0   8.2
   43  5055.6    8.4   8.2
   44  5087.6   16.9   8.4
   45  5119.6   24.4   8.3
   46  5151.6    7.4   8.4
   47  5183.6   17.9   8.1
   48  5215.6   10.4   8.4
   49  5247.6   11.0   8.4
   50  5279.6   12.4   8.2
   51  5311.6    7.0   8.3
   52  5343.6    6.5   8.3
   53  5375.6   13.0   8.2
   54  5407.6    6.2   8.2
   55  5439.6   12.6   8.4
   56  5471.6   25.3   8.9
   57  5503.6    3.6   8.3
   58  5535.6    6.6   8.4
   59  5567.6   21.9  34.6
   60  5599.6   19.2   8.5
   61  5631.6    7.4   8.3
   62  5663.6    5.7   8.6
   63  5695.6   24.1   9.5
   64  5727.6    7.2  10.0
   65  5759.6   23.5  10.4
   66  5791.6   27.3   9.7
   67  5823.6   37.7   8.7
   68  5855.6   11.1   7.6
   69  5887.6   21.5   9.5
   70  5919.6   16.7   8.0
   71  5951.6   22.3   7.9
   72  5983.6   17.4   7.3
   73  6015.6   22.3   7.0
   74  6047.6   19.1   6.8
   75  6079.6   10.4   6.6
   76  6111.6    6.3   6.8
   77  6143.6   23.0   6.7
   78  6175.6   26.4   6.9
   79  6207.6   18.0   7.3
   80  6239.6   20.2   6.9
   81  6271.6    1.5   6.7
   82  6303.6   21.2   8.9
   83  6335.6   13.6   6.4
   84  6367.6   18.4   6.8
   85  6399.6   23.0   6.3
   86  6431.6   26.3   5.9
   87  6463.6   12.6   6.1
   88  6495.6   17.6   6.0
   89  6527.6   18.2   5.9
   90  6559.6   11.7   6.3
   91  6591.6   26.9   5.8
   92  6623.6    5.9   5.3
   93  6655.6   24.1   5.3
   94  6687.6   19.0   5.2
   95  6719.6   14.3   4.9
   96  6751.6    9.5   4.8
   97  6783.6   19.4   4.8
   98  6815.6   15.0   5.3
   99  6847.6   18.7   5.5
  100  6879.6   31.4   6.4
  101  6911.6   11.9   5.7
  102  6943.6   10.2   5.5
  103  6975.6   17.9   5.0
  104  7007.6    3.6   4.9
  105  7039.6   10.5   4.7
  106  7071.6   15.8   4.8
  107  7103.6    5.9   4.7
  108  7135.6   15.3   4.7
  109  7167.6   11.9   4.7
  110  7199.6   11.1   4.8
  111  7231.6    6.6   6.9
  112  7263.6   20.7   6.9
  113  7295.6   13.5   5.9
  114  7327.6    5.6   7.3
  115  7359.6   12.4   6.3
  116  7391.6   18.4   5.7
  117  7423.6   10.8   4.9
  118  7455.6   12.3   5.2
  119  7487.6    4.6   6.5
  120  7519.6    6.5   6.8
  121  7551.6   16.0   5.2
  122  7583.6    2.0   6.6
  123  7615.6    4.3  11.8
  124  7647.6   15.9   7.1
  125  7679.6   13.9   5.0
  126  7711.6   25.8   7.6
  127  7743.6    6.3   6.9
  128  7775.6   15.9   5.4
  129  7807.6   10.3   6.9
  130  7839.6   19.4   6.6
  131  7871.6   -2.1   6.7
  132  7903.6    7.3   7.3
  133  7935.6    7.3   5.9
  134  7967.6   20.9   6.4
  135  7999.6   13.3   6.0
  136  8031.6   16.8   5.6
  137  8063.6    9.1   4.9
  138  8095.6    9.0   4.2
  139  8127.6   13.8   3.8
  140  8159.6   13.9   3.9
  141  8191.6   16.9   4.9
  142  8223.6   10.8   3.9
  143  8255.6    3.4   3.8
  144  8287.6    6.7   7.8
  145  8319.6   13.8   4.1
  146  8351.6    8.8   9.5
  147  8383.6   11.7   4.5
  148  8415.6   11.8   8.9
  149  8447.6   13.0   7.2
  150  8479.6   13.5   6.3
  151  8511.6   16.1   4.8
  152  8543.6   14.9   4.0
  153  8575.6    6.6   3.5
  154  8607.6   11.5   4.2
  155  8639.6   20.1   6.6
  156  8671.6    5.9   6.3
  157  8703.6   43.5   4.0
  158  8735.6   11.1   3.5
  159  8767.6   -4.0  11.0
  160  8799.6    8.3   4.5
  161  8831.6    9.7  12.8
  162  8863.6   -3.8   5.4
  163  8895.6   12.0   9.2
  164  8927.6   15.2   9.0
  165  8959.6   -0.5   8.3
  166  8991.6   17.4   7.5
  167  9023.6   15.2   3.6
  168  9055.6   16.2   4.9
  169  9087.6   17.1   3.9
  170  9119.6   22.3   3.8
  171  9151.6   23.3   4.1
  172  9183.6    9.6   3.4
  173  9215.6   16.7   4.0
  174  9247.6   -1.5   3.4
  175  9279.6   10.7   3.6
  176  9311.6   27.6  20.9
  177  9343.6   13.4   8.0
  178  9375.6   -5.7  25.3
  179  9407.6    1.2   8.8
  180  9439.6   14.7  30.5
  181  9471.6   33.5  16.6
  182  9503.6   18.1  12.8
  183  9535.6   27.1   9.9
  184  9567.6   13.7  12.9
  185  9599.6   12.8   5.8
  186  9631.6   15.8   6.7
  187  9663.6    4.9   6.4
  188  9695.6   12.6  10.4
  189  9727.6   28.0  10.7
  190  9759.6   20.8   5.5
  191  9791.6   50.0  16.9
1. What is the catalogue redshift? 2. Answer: 1.336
